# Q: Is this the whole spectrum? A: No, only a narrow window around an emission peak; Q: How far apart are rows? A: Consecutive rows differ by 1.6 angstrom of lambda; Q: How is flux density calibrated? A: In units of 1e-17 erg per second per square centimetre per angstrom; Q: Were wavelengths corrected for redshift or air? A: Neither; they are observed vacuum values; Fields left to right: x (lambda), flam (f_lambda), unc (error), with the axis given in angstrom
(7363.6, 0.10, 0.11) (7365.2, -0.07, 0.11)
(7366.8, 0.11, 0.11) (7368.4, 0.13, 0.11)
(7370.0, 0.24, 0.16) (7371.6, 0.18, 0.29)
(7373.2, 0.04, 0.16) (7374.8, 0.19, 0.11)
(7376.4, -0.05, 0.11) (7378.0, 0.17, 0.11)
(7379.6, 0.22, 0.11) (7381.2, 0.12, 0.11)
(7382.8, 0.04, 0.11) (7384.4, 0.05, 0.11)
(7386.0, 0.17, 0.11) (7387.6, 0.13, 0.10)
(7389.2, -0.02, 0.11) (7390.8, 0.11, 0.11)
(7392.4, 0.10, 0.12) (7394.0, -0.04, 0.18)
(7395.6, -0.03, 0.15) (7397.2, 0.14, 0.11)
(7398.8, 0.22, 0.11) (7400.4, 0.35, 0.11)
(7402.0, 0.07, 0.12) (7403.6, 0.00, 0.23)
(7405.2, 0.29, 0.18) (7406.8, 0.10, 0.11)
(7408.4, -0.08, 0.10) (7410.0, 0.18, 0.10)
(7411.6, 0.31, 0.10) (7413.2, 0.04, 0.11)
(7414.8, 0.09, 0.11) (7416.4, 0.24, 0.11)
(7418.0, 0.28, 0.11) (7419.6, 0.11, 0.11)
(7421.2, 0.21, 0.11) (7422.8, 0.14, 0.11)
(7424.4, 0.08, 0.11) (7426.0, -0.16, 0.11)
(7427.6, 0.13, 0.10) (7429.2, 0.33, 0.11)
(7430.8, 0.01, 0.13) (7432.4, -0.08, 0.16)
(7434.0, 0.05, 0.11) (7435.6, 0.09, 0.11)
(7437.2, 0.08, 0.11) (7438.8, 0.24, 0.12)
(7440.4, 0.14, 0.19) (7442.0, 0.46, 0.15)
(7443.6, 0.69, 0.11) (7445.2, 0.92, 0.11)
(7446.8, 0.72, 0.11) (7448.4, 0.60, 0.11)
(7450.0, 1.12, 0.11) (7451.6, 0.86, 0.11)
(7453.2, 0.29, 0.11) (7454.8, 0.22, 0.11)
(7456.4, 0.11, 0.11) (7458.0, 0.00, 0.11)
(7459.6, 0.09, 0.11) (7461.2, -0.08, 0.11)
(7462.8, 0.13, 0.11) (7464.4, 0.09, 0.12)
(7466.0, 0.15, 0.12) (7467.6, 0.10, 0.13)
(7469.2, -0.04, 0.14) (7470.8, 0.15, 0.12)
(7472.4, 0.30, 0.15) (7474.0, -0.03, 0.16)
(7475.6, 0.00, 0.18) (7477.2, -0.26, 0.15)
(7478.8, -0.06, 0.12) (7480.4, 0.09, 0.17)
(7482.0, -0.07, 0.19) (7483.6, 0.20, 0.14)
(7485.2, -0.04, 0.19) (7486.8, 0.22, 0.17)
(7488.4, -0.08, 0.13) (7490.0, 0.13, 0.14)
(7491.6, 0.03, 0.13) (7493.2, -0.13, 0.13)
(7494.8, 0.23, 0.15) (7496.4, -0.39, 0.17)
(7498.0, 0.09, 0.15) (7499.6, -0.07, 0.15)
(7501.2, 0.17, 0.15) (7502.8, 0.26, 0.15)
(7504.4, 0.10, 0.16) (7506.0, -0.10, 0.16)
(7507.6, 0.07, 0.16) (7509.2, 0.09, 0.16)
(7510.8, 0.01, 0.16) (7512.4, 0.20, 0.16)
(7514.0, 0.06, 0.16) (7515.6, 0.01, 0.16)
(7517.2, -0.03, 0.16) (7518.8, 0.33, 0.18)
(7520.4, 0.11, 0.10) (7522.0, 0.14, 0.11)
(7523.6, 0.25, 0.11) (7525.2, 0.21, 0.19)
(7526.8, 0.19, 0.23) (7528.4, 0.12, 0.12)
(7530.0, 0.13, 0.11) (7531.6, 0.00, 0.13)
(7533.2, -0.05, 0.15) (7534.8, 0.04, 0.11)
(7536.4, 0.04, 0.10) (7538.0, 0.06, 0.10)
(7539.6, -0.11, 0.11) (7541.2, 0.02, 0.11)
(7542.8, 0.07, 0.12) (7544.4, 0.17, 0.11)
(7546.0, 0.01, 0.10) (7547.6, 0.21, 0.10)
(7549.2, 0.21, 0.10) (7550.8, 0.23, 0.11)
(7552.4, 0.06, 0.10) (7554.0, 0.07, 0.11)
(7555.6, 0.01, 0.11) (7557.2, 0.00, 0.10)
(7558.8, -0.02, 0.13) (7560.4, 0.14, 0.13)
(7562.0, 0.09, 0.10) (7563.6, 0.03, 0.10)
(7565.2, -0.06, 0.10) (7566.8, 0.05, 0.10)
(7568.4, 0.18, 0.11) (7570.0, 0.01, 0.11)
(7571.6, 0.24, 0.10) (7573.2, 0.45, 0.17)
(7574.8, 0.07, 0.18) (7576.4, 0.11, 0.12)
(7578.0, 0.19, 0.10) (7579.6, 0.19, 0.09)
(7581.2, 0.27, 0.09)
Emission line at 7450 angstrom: [O II]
